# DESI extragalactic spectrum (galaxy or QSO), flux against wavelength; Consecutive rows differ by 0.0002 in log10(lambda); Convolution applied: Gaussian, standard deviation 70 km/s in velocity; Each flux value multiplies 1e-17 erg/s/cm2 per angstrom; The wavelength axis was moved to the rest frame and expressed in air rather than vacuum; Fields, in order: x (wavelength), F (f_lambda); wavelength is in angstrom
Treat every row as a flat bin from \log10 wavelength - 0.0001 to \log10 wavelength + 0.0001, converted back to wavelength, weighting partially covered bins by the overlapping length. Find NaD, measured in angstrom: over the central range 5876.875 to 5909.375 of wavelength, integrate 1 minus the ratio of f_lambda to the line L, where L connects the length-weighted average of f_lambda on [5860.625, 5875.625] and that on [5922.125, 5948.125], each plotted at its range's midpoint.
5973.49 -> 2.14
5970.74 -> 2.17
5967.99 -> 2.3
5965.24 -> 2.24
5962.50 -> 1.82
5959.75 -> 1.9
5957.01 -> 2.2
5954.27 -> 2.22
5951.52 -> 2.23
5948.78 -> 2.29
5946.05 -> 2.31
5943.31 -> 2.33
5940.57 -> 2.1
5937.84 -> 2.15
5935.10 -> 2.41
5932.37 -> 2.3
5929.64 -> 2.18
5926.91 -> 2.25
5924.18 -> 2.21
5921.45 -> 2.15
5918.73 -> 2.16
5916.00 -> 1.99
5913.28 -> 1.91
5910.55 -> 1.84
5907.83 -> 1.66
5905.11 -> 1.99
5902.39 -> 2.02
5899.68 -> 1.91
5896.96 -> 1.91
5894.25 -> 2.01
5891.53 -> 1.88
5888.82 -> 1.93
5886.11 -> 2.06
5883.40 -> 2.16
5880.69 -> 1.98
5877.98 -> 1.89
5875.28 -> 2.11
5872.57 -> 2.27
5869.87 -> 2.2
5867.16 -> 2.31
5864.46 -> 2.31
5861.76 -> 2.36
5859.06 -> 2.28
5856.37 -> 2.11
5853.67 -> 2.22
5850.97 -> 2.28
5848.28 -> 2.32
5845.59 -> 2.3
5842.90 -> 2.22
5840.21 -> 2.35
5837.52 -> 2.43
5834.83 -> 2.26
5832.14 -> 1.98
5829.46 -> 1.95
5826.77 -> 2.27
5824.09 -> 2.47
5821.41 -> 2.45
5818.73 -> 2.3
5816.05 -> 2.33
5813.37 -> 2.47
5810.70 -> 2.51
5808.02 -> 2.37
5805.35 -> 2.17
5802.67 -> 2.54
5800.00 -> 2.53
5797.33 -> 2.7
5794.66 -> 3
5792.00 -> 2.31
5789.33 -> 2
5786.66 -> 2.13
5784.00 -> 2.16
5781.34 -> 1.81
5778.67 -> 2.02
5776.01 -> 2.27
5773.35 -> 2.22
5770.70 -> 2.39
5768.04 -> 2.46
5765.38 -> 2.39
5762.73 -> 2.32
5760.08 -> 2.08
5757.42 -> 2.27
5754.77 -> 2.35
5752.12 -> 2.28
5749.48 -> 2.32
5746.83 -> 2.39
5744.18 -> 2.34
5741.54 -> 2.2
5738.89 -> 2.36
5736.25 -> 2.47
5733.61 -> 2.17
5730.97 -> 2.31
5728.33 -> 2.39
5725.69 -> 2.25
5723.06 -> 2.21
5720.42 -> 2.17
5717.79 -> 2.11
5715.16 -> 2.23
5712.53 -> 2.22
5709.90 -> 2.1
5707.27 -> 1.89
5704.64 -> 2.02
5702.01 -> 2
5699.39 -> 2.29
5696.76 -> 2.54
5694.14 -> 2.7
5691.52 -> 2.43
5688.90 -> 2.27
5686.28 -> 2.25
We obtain 4.5 angstrom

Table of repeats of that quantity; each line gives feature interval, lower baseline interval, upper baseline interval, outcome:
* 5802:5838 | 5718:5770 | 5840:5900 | -1.8 angstrom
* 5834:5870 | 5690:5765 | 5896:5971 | -1.8 angstrom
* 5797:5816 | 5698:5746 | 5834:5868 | -1.6 angstrom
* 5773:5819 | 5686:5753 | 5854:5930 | -3.1 angstrom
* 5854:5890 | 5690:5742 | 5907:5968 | 0.3 angstrom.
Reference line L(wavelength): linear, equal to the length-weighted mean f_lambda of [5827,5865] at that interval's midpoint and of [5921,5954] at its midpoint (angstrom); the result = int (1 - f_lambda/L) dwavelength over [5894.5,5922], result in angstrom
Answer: 3.6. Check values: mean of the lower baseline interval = 2.24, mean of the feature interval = 1.95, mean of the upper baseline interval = 2.24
